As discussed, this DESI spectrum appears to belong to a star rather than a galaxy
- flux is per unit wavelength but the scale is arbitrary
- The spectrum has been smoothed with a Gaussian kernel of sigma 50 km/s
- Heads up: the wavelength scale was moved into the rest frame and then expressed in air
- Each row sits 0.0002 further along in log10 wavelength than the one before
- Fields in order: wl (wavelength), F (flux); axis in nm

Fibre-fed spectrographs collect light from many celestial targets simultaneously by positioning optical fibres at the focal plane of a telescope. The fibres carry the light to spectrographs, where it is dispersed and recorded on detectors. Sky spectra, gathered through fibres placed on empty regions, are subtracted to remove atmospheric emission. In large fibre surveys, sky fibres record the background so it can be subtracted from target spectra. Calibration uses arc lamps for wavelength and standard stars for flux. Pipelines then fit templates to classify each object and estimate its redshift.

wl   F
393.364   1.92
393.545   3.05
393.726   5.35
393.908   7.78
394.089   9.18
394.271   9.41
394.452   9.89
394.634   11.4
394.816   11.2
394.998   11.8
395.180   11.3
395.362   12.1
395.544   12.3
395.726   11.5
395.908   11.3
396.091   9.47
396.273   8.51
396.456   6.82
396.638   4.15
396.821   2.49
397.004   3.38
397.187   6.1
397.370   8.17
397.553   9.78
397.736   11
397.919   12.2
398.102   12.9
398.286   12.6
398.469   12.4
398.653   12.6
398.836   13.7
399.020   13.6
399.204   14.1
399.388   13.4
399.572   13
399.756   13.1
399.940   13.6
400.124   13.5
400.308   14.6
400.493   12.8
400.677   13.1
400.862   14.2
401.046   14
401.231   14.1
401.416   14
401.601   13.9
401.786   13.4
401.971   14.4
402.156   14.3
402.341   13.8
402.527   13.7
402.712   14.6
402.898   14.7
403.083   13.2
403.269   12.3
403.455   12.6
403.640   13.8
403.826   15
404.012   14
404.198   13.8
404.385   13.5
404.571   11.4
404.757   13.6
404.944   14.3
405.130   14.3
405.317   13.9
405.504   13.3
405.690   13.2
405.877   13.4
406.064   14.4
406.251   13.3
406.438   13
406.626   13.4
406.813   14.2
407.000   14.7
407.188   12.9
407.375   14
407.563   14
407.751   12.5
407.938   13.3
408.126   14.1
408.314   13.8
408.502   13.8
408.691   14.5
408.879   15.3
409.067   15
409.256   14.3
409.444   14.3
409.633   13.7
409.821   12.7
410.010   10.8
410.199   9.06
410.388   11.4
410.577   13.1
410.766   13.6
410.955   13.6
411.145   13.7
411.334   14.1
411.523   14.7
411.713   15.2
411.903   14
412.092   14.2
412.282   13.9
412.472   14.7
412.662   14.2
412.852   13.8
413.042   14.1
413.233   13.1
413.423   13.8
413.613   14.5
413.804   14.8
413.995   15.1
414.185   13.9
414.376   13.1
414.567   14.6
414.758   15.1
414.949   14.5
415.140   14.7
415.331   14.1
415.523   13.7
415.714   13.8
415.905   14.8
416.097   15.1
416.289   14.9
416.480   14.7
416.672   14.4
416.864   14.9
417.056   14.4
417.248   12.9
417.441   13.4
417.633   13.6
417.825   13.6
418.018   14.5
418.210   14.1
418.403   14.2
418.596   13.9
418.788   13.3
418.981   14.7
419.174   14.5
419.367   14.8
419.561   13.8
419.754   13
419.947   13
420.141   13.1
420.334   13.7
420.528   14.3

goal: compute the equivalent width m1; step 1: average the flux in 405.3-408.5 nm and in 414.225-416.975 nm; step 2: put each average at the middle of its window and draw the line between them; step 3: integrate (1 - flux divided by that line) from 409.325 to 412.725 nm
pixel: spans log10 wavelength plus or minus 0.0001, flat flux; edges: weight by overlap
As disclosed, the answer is 0.15 nm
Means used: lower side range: 13.6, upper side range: 14.4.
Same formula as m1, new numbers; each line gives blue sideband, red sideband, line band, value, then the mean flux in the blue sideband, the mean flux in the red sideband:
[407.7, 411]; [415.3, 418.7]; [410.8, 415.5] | -0.170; 13.3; 14.2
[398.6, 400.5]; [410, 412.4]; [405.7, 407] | -0.029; 13.5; 13.3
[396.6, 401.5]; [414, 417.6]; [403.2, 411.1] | -0.332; 11.7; 14.3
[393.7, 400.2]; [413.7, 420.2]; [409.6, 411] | 0.086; 10.5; 14.2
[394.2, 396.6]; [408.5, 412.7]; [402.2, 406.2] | -0.454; 10.4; 13.6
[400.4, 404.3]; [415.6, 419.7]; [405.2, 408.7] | 0.065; 13.8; 14.2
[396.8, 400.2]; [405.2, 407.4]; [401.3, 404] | -0.279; 11.3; 13.6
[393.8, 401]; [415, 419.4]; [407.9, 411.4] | -0.116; 10.9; 14.2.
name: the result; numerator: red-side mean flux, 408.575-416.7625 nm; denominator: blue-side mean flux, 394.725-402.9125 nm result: 1.18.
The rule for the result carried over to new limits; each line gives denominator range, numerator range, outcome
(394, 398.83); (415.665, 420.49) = 1.43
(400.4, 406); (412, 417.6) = 1.04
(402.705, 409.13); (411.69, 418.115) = 1.04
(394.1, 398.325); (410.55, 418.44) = 1.49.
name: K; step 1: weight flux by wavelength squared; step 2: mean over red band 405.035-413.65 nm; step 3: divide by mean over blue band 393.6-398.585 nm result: 1.55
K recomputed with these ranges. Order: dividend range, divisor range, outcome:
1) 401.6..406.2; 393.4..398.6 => 1.56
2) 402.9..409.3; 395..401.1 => 1.28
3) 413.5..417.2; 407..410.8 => 1.12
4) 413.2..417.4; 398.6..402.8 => 1.12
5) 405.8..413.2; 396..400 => 1.40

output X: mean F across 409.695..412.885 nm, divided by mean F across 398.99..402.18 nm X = 1.0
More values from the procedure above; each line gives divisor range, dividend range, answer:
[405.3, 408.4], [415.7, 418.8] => 1.04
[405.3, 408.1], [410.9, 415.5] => 1.05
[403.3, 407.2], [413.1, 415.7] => 1.04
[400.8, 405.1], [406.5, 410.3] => 0.98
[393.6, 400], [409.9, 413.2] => 1.30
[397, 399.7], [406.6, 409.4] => 1.21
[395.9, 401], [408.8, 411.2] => 1.19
